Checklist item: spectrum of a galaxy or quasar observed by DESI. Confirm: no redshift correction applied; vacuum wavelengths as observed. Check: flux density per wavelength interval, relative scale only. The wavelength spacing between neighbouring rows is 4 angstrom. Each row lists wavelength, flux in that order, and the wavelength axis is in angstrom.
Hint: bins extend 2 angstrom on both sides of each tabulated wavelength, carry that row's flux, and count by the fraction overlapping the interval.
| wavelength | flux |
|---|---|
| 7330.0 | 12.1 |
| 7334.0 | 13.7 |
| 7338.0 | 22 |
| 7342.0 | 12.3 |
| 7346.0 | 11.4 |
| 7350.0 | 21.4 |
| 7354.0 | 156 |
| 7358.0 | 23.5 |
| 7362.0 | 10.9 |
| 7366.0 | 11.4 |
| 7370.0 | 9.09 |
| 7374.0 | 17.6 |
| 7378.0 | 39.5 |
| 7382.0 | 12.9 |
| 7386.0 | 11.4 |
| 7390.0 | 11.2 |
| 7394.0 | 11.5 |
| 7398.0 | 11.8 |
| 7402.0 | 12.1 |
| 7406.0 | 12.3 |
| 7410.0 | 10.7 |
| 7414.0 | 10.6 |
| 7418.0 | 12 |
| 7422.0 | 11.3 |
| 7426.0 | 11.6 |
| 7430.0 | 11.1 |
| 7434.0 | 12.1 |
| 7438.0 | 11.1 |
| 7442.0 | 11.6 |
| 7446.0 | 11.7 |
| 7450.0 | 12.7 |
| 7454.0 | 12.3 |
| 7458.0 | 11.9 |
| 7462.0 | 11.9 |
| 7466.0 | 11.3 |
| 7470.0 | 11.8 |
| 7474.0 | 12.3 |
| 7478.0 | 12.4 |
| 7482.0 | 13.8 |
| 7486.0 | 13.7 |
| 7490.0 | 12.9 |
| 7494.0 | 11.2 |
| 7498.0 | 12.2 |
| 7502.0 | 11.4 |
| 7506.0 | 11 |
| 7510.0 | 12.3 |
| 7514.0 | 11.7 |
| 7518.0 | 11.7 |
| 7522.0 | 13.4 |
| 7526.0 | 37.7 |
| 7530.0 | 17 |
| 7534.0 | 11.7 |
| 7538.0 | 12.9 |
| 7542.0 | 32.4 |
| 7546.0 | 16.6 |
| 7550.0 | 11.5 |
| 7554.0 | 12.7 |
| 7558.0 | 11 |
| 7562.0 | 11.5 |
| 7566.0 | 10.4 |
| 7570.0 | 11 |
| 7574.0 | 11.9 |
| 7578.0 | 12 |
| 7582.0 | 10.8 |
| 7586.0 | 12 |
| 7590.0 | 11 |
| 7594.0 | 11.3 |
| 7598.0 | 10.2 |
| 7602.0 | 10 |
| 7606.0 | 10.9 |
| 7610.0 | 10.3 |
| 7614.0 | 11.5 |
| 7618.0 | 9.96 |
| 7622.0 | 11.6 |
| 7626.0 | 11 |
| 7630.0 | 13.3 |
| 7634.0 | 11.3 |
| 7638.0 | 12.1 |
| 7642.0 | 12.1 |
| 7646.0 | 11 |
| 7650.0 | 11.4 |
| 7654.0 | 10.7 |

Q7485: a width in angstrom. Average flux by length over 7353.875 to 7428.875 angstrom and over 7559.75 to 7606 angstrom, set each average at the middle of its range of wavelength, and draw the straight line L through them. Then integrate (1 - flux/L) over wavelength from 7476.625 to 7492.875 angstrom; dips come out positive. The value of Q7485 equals 1.7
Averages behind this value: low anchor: 18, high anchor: 11.1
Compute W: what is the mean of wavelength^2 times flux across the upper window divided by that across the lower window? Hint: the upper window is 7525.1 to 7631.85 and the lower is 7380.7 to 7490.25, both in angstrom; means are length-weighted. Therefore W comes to 1.15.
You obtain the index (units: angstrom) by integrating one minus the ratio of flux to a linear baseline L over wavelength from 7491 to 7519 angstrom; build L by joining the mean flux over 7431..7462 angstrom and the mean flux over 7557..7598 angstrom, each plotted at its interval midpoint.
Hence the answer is -0.21 angstrom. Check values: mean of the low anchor 11.9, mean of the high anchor 11.2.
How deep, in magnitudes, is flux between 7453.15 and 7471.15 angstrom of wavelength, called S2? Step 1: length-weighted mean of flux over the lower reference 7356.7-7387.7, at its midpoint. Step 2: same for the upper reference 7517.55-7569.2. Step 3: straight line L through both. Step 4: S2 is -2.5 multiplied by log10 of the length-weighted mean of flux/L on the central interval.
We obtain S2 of 0.37 mag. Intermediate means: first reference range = 16.9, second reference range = 16.2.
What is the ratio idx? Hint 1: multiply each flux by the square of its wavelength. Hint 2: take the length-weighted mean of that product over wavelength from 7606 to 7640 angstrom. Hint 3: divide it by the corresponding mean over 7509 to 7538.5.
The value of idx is 0.7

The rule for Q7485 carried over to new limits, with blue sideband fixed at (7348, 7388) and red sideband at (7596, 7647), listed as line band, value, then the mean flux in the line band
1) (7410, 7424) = 8.3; 11.2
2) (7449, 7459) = 5.0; 12.3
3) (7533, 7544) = -1.2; 19.7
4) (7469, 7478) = 4.2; 12.2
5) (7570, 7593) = 4.6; 11.5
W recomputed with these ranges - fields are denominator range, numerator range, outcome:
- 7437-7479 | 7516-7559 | 1.48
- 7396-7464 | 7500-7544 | 1.46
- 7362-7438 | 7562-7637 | 0.89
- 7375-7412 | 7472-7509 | 0.85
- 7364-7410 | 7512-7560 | 1.20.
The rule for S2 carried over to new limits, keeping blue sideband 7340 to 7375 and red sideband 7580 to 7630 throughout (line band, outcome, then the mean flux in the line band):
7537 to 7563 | -0.018 mag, 15.8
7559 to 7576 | 0.241 mag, 11.2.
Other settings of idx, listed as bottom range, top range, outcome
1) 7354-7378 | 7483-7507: 0.45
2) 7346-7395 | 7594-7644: 0.43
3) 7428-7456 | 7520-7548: 1.76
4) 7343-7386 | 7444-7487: 0.42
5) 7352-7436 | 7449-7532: 0.69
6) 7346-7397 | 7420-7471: 0.44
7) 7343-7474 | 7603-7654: 0.68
